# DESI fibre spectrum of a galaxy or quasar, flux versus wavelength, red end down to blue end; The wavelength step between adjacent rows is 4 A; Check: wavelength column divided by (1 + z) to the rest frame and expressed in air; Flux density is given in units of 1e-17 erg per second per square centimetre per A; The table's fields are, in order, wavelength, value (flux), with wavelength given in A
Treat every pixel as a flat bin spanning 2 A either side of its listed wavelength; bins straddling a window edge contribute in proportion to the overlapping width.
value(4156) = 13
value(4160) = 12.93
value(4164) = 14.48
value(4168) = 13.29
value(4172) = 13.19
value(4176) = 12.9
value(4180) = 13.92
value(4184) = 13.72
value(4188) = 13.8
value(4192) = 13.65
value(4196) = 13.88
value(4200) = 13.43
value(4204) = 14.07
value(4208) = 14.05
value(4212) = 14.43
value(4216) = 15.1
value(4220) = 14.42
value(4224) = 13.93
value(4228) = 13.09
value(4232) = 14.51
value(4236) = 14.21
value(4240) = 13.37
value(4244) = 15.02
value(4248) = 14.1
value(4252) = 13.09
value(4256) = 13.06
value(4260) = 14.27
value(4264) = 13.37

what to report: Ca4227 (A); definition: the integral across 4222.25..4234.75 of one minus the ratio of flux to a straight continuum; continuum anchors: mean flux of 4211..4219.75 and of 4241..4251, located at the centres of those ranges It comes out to 0.6 A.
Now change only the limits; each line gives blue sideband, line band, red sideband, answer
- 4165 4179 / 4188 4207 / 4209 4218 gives 0.5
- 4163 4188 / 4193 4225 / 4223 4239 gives -0.9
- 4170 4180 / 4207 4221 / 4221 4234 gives -0.8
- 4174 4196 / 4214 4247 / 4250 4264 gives -1.7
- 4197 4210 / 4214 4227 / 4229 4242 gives -0.4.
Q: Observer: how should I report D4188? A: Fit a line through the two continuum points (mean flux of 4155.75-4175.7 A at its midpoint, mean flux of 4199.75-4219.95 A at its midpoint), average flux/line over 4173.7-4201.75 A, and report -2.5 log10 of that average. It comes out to 0.02 mag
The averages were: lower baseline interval 13.4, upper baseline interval 14.3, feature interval 13.6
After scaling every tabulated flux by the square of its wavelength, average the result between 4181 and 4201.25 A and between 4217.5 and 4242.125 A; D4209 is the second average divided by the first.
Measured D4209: 1.04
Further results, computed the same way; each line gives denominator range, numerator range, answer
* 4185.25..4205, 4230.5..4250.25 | 1.06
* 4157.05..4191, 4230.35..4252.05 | 1.08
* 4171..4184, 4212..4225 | 1.10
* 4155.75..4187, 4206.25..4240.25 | 1.08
